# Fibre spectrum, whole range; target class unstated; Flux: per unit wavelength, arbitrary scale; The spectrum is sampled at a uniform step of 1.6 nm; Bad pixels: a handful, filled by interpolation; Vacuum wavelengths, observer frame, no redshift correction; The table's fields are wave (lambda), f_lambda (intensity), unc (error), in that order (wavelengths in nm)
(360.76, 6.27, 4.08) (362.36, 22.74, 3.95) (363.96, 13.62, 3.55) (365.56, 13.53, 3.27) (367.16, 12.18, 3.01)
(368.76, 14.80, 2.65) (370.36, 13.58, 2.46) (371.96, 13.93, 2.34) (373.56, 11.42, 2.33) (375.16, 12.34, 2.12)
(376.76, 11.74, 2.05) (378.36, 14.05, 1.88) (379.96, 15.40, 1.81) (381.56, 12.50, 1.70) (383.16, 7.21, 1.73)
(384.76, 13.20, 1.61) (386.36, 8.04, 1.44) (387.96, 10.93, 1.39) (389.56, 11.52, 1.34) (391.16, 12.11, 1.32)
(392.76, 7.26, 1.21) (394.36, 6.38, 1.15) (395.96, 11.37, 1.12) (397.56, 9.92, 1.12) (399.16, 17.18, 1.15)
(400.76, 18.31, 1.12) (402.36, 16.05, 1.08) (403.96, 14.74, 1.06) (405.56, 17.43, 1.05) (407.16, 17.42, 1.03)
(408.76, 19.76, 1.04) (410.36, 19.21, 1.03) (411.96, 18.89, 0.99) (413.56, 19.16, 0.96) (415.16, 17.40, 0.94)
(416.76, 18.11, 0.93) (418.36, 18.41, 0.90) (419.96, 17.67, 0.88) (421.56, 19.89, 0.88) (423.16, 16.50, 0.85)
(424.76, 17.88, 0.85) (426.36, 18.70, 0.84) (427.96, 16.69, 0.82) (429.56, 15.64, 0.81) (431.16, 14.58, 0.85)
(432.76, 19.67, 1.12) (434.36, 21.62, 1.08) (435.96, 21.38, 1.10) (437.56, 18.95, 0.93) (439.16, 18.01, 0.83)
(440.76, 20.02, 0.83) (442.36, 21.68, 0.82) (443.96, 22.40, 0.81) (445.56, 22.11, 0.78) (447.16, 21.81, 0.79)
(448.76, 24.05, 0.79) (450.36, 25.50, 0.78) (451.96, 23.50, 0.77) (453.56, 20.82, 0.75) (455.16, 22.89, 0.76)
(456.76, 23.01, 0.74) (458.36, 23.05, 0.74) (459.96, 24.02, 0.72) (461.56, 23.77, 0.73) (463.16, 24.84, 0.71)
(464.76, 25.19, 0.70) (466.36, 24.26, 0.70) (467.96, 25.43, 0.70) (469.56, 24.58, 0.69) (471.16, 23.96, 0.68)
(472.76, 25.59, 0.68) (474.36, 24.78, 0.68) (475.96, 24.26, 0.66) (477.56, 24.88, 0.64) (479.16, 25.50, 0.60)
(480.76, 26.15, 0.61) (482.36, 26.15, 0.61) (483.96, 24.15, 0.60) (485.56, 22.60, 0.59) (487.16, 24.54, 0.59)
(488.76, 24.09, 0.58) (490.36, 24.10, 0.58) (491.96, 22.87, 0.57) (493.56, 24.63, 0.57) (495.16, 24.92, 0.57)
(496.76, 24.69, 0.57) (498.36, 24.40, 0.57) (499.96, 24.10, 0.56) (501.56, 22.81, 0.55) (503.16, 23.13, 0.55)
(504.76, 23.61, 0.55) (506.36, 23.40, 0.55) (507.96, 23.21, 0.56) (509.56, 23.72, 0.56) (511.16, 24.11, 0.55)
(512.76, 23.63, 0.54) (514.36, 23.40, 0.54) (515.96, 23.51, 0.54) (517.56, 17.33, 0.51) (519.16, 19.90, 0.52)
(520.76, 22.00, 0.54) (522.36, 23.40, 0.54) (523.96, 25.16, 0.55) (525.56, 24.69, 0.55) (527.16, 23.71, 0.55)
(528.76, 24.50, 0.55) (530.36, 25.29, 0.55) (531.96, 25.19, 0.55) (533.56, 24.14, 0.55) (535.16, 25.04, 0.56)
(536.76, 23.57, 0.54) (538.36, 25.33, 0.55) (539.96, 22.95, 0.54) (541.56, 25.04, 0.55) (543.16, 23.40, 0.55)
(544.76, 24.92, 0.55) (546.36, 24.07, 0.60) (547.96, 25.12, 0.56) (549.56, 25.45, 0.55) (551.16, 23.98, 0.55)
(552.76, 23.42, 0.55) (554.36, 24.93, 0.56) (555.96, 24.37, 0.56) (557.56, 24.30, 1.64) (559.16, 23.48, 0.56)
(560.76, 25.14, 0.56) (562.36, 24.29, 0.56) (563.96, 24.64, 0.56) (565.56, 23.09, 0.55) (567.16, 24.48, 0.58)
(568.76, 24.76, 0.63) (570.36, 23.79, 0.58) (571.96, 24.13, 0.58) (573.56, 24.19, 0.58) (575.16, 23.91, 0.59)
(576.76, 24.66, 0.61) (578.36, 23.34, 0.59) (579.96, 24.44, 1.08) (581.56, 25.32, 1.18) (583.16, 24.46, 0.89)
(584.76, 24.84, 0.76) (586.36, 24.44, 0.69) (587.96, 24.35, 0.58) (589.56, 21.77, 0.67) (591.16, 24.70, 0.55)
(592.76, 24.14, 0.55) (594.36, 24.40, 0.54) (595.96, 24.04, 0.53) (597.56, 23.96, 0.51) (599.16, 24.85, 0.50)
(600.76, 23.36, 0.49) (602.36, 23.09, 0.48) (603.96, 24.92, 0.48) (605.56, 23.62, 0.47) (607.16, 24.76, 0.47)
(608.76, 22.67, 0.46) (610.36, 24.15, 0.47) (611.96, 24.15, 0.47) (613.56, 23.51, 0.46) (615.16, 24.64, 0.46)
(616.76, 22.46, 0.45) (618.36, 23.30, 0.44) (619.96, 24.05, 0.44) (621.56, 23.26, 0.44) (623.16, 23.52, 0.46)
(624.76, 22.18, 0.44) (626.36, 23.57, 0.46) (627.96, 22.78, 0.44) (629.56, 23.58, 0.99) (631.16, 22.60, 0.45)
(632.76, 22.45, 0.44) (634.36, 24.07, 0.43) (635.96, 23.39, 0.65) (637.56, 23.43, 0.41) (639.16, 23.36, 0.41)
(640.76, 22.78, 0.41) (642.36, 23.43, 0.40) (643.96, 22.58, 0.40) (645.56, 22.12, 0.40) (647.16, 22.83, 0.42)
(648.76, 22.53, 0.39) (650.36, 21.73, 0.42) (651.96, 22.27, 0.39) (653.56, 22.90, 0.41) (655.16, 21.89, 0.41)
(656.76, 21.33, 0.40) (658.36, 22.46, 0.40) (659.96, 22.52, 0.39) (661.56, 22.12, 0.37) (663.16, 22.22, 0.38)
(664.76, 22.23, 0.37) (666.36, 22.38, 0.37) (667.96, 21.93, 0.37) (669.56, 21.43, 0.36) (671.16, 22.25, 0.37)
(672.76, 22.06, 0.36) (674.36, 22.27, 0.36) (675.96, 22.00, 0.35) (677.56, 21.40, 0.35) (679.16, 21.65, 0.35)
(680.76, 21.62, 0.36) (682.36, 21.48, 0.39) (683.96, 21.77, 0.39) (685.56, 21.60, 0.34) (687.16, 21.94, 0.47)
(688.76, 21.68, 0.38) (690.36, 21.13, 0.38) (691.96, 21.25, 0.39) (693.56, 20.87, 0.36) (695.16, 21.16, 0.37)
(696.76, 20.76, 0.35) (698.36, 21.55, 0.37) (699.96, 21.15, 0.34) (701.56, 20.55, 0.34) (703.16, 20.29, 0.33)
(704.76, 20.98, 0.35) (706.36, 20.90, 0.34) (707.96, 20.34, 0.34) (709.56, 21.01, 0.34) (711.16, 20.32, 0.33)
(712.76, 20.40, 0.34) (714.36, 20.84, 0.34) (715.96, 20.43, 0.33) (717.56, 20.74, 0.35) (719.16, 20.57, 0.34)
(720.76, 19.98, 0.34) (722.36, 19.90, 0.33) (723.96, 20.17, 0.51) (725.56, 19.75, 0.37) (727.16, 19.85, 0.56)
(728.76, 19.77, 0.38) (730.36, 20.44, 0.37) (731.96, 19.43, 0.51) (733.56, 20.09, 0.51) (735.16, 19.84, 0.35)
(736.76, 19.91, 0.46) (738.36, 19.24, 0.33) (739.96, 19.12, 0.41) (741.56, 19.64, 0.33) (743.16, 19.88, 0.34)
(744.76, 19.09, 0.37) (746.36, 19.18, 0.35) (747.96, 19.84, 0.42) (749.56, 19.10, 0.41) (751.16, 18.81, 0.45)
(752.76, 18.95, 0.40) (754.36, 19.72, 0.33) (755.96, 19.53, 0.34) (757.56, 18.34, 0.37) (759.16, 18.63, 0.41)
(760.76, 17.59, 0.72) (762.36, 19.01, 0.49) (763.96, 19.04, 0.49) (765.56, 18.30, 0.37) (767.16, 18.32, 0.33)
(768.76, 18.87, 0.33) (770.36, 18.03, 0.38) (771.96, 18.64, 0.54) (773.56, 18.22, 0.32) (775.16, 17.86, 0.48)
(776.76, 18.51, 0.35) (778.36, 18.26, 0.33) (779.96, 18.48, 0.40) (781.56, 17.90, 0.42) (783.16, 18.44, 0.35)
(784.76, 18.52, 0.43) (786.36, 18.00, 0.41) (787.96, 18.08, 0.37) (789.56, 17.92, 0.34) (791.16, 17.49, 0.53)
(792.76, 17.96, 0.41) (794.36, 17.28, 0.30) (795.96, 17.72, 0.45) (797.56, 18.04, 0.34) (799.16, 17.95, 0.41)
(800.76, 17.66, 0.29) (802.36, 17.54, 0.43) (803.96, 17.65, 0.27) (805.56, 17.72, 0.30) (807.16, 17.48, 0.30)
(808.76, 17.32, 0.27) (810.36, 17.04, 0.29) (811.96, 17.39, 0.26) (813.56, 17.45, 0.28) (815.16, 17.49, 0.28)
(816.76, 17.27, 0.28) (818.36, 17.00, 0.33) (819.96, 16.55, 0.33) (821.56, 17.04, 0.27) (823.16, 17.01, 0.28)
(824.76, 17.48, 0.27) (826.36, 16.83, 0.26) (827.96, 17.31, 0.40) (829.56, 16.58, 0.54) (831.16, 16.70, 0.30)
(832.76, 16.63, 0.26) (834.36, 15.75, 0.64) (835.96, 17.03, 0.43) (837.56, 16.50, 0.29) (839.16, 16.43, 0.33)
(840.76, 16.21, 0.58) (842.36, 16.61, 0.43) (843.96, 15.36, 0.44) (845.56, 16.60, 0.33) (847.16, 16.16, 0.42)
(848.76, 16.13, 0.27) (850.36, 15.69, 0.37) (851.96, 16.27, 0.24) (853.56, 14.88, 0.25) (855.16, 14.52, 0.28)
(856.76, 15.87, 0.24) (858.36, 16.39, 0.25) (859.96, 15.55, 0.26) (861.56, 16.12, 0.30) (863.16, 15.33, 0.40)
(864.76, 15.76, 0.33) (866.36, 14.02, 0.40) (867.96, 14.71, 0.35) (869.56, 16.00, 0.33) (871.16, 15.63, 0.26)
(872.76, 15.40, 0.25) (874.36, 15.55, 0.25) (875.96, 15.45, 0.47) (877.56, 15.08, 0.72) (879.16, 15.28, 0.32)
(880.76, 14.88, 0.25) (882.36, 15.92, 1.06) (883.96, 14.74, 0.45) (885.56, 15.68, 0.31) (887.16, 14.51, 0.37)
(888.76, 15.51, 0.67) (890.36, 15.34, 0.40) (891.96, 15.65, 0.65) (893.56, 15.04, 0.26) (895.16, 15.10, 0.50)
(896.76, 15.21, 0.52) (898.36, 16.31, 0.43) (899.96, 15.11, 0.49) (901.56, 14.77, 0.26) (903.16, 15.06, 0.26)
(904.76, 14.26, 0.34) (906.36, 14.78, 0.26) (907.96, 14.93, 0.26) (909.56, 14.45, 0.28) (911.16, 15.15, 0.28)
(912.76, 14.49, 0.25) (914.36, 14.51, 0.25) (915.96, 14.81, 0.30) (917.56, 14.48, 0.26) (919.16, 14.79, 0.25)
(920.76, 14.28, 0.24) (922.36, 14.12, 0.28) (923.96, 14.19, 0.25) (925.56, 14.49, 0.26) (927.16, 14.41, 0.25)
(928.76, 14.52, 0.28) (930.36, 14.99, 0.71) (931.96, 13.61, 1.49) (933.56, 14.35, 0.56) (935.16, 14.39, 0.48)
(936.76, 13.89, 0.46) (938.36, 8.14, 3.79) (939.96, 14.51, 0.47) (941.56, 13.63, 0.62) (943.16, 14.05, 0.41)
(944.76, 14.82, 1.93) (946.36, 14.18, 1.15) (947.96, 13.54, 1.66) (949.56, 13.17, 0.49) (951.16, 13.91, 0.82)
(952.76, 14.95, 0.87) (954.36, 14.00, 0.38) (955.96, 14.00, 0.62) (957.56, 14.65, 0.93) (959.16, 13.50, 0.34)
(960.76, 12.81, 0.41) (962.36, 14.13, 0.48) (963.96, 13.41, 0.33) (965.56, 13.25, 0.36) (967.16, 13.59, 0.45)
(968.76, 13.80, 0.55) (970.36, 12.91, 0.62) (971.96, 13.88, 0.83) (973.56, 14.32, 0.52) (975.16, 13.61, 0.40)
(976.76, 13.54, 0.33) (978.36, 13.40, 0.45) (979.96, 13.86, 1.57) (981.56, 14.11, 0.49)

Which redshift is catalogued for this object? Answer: 0.000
